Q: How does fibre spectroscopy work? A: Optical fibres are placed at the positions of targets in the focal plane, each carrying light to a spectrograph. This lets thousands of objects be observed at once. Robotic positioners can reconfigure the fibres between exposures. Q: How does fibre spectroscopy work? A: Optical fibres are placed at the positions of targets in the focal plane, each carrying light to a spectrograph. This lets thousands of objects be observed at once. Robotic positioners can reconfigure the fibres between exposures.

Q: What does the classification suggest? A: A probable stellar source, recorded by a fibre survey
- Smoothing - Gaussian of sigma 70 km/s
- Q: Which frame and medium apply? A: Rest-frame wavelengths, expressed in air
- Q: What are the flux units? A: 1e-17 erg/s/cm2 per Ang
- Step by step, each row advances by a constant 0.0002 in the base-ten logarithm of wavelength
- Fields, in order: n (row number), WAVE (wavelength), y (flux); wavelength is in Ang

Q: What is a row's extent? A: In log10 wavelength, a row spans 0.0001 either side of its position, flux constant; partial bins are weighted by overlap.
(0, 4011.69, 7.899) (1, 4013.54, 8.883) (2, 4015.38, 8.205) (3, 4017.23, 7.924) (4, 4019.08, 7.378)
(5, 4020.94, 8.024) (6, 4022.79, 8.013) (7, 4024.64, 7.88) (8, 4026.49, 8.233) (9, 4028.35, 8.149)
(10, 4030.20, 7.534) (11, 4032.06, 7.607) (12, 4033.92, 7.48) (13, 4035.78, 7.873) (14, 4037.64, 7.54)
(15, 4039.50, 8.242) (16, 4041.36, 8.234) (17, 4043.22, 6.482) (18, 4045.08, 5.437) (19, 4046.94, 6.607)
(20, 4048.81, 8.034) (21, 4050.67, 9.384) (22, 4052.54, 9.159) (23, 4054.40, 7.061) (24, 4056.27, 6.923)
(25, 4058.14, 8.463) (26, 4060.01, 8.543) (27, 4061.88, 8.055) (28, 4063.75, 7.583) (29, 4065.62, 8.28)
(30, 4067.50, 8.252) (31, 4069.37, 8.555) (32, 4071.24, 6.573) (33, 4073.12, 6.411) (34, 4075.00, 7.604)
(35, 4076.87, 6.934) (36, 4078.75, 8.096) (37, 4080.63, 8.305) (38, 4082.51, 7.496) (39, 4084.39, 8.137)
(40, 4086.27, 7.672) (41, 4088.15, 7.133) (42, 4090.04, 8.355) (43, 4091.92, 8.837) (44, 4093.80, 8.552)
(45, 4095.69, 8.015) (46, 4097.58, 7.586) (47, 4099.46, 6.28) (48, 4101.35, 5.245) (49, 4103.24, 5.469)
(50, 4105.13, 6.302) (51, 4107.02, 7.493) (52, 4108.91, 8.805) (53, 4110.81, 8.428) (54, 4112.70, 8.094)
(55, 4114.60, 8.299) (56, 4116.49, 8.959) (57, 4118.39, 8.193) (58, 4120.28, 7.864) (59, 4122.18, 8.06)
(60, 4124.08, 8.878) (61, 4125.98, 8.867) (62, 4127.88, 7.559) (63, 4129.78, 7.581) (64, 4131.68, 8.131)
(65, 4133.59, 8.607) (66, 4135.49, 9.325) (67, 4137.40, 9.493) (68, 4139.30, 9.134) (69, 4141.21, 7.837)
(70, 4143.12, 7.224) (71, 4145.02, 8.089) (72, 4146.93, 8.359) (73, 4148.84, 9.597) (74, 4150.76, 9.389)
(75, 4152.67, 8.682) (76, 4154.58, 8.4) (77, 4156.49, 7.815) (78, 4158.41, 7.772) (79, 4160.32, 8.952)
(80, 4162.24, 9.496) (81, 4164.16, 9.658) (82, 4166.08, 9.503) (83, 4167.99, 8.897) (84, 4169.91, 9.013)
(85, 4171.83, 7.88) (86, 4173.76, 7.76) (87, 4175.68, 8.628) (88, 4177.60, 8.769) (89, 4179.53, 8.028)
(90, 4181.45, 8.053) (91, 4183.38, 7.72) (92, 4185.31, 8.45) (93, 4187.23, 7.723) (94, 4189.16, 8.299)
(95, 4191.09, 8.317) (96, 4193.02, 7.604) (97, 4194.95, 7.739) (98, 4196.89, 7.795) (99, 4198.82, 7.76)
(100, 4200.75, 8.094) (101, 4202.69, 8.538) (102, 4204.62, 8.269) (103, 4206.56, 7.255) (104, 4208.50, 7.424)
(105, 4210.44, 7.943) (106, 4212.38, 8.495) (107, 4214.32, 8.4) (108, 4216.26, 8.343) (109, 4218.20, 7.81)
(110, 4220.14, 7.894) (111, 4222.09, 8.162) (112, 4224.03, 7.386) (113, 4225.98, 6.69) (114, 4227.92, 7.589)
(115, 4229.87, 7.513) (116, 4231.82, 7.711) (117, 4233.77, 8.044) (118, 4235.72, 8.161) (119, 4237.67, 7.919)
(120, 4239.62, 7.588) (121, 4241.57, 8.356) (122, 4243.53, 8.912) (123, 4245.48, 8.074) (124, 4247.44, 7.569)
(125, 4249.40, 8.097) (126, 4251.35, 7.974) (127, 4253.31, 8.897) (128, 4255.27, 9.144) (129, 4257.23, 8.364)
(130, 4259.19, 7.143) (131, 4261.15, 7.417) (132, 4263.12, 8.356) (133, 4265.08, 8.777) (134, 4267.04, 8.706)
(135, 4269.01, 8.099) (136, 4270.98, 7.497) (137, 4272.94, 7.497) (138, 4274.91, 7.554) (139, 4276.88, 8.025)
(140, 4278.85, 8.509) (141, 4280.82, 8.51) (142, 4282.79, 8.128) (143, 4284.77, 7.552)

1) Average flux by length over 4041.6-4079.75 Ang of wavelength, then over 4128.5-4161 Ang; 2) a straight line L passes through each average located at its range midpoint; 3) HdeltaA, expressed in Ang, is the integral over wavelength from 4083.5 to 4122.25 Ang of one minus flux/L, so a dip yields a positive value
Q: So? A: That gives 1.8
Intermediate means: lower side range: 7.63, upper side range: 8.48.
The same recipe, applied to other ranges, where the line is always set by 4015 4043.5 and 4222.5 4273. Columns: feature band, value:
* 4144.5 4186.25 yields -3.5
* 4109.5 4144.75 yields -2.1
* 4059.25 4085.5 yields 0.3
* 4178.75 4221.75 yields -0.2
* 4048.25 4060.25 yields -0.6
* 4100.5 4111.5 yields 1.3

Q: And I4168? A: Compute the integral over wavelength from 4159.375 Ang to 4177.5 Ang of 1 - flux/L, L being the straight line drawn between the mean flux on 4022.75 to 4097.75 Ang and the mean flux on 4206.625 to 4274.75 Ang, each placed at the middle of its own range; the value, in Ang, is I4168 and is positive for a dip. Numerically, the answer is -2.2 Ang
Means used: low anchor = 7.79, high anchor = 7.98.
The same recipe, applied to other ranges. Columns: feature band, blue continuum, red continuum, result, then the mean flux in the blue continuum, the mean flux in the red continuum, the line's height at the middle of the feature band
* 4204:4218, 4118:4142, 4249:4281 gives 0.44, 8.44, 8.14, 8.26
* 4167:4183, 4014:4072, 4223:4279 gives -0.89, 7.81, 7.98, 7.92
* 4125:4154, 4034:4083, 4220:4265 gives -2.62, 7.7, 7.97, 7.82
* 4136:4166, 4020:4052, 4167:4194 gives -2.11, 7.71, 8.23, 8.12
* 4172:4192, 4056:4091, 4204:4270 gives -0.58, 7.77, 8.01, 7.93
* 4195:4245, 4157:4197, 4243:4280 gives 2.03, 8.39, 8.13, 8.26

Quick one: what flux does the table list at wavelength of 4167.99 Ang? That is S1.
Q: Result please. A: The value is 8.897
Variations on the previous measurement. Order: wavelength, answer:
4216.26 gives 8.343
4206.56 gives 7.255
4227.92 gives 7.589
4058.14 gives 8.463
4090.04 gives 8.355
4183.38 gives 7.72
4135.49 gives 9.325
